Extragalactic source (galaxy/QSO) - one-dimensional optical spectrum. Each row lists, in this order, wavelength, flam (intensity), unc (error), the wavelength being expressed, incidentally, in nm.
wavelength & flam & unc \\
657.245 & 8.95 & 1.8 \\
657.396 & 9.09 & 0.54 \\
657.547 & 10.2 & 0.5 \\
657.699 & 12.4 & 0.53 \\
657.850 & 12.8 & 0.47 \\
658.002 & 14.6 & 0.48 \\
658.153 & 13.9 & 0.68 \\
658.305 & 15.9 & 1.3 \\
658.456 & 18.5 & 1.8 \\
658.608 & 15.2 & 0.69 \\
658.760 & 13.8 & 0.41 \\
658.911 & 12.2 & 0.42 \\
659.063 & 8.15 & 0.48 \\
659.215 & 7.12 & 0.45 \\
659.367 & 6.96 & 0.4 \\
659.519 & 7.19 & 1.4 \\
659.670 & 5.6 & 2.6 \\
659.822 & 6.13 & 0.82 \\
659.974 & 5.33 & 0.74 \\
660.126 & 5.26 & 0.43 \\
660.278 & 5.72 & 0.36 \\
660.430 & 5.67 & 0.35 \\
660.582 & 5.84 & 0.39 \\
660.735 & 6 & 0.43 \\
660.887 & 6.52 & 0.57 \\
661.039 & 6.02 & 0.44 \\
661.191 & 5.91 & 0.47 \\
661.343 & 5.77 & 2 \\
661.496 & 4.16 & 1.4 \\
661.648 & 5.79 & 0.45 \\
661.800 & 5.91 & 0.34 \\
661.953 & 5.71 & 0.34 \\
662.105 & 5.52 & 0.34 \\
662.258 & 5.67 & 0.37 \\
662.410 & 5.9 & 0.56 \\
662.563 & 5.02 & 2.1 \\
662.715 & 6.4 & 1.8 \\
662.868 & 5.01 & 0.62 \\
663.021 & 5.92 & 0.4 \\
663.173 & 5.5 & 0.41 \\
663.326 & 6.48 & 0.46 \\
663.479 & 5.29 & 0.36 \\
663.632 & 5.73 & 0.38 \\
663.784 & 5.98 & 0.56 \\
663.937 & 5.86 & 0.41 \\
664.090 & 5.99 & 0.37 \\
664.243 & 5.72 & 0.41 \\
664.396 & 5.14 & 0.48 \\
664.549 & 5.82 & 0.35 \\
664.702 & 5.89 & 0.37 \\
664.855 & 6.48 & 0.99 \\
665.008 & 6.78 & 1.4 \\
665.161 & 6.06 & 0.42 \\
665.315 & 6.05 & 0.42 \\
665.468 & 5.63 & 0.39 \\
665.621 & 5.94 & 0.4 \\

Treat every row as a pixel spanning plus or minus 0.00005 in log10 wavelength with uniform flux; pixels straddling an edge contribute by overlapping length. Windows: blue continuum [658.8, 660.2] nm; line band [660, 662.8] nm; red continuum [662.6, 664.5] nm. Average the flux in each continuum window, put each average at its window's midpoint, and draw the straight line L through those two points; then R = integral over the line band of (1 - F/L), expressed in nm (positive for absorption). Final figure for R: 0.36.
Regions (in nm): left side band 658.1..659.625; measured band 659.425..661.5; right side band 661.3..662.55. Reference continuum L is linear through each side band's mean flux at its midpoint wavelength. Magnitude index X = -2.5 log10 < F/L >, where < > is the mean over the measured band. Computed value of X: 0.383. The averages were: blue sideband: 11.7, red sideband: 5.52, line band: 5.86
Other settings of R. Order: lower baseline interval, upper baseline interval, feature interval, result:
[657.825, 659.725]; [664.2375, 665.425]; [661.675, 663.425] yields 0.52 nm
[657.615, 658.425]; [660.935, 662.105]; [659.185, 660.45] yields 0.48 nm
